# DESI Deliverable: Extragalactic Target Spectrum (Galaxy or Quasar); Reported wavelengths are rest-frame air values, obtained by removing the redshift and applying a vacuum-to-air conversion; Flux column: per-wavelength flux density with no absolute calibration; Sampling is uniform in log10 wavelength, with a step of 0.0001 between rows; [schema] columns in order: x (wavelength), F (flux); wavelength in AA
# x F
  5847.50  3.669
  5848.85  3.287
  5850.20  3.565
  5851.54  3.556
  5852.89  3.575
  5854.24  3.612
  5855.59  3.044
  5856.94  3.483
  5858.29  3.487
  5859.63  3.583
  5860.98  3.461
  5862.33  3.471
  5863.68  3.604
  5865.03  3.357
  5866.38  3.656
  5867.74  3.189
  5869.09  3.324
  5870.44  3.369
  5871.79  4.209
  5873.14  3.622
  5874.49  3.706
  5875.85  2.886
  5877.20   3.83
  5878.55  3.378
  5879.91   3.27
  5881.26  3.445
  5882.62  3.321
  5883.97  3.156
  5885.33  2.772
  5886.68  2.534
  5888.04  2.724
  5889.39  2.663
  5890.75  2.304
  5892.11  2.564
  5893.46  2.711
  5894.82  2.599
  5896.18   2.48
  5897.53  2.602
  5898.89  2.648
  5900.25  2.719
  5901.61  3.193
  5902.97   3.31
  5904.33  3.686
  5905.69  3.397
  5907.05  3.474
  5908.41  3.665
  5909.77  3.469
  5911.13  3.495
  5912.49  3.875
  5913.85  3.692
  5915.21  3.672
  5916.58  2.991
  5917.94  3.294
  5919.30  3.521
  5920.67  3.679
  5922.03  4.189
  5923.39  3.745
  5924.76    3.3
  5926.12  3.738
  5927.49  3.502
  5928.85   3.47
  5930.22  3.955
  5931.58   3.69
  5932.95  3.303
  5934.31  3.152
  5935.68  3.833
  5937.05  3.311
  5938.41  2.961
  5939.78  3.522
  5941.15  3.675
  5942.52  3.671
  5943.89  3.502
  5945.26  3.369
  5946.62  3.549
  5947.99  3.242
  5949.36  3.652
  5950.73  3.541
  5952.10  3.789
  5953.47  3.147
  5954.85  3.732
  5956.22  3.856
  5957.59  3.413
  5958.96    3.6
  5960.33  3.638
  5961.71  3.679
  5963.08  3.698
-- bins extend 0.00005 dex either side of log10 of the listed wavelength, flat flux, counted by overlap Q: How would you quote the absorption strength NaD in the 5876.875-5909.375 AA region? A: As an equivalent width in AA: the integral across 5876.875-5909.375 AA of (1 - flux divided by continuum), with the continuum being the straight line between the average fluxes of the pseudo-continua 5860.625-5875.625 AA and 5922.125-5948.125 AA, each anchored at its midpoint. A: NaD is 4.7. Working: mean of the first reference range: 3.52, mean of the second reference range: 3.52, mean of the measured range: 3.01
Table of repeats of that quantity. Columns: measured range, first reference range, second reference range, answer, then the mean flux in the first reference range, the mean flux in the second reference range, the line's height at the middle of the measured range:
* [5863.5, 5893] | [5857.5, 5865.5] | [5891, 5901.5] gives -1.1 AA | 3.5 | 2.64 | 3.08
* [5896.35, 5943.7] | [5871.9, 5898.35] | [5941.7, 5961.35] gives -2.2 AA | 3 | 3.55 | 3.29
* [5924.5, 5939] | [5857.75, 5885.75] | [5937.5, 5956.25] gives 0.0 AA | 3.44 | 3.5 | 3.49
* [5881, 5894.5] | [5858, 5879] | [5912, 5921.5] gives 2.8 AA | 3.51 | 3.53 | 3.52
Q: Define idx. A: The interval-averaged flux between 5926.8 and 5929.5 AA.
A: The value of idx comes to 3.49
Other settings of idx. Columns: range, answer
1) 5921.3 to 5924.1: 3.96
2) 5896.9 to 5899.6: 2.62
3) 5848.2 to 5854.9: 3.52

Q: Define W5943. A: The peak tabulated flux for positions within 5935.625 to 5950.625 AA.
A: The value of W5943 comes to 3.833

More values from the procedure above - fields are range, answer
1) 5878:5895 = 3.445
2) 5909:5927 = 4.189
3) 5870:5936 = 4.209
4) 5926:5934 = 3.955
